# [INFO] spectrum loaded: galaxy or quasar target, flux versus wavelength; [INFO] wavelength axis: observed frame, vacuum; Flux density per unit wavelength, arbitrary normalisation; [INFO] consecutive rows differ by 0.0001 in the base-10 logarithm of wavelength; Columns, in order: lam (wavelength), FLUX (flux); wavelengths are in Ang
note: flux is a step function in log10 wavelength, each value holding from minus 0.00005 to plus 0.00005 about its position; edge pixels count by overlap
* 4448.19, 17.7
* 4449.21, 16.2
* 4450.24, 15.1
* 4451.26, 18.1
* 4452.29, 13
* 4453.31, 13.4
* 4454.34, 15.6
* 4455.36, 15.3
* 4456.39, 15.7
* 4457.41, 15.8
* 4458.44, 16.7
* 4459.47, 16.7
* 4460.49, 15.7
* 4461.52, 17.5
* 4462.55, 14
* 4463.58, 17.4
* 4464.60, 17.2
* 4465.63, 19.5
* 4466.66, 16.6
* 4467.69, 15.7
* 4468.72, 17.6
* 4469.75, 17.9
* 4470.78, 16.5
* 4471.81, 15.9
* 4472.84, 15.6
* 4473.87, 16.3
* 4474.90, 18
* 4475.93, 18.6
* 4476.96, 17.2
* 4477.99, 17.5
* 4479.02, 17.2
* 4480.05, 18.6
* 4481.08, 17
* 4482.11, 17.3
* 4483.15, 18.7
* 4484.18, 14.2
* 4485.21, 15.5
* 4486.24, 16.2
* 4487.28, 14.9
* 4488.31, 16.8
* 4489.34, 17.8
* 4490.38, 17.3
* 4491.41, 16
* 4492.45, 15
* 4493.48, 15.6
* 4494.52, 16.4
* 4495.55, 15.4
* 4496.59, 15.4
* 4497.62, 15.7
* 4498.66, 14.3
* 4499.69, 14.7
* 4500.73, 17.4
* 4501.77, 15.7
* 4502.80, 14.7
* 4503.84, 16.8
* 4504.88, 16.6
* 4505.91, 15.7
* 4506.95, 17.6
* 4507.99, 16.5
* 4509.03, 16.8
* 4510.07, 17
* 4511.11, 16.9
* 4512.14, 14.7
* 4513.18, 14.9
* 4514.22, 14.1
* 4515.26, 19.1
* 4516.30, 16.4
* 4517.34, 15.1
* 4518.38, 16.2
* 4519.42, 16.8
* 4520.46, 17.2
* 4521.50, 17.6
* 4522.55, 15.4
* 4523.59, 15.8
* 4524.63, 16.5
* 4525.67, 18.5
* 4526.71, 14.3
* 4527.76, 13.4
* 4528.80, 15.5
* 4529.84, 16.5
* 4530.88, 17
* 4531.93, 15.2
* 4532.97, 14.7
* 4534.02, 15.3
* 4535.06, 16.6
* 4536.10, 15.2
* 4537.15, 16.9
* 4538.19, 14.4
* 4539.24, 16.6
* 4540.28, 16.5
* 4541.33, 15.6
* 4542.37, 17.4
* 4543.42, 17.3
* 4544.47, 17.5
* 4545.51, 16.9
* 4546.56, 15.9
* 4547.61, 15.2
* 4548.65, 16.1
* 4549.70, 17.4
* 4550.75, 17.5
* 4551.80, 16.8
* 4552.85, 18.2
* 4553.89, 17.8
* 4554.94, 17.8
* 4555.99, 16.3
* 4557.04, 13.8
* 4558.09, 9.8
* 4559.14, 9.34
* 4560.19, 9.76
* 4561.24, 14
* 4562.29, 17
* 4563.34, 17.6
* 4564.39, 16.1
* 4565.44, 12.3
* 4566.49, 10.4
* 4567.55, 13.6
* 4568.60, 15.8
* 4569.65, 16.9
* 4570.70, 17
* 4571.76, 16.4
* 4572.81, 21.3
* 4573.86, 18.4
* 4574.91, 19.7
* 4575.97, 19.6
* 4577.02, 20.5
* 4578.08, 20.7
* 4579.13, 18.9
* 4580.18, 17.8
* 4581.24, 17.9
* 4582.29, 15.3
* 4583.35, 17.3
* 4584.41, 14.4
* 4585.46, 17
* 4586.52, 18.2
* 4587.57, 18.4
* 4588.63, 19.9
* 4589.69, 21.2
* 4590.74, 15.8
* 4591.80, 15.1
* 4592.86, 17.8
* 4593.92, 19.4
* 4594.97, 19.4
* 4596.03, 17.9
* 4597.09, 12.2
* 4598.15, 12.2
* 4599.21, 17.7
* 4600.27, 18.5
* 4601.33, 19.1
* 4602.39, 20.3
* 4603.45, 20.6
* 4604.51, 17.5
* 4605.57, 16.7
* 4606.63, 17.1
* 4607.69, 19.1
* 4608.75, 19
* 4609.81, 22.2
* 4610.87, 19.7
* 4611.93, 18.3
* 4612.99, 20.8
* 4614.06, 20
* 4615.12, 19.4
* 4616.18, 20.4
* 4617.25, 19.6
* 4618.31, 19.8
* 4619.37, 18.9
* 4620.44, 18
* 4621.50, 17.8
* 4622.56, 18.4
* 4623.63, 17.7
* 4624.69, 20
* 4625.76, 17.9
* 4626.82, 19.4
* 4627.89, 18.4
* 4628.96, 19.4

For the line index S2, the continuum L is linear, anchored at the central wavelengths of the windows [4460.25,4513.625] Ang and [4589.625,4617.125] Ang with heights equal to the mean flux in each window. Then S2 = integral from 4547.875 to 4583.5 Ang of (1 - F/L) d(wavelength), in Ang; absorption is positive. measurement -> 2.9 Ang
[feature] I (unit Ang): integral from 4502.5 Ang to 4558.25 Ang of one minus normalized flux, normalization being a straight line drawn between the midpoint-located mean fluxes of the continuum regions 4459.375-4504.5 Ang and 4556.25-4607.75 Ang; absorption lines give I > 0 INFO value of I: 1.4 Ang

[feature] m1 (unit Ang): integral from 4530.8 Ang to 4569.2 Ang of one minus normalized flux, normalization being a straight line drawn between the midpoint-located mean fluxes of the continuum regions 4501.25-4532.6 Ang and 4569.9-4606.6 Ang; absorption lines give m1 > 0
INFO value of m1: 3.44 Ang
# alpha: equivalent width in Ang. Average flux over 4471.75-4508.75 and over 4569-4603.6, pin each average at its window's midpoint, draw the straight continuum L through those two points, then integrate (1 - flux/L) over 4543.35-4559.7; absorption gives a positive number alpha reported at 1.5 Ang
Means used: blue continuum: 16.4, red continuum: 17.9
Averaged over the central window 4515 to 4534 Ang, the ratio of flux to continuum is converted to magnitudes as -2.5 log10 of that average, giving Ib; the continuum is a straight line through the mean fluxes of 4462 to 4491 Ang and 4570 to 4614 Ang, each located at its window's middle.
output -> 0.09 mag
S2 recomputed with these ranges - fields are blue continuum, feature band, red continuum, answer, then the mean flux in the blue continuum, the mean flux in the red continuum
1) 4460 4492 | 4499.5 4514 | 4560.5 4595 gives 0.7 Ang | 16.8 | 17.2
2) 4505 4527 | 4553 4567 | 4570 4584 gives 2.9 Ang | 16.4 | 18.5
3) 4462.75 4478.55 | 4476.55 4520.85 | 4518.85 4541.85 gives 0.7 Ang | 17.1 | 16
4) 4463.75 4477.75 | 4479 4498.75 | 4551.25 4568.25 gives 0.4 Ang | 17.1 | 14.4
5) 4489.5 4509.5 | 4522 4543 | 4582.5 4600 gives 0.7 Ang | 16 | 17.1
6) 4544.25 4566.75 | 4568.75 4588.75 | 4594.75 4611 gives -1.9 Ang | 15.2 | 18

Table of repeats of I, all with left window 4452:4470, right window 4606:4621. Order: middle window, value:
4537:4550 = 1.12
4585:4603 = 1.28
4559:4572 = 2.82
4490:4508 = 1.16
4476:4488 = -0.13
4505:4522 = 0.88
